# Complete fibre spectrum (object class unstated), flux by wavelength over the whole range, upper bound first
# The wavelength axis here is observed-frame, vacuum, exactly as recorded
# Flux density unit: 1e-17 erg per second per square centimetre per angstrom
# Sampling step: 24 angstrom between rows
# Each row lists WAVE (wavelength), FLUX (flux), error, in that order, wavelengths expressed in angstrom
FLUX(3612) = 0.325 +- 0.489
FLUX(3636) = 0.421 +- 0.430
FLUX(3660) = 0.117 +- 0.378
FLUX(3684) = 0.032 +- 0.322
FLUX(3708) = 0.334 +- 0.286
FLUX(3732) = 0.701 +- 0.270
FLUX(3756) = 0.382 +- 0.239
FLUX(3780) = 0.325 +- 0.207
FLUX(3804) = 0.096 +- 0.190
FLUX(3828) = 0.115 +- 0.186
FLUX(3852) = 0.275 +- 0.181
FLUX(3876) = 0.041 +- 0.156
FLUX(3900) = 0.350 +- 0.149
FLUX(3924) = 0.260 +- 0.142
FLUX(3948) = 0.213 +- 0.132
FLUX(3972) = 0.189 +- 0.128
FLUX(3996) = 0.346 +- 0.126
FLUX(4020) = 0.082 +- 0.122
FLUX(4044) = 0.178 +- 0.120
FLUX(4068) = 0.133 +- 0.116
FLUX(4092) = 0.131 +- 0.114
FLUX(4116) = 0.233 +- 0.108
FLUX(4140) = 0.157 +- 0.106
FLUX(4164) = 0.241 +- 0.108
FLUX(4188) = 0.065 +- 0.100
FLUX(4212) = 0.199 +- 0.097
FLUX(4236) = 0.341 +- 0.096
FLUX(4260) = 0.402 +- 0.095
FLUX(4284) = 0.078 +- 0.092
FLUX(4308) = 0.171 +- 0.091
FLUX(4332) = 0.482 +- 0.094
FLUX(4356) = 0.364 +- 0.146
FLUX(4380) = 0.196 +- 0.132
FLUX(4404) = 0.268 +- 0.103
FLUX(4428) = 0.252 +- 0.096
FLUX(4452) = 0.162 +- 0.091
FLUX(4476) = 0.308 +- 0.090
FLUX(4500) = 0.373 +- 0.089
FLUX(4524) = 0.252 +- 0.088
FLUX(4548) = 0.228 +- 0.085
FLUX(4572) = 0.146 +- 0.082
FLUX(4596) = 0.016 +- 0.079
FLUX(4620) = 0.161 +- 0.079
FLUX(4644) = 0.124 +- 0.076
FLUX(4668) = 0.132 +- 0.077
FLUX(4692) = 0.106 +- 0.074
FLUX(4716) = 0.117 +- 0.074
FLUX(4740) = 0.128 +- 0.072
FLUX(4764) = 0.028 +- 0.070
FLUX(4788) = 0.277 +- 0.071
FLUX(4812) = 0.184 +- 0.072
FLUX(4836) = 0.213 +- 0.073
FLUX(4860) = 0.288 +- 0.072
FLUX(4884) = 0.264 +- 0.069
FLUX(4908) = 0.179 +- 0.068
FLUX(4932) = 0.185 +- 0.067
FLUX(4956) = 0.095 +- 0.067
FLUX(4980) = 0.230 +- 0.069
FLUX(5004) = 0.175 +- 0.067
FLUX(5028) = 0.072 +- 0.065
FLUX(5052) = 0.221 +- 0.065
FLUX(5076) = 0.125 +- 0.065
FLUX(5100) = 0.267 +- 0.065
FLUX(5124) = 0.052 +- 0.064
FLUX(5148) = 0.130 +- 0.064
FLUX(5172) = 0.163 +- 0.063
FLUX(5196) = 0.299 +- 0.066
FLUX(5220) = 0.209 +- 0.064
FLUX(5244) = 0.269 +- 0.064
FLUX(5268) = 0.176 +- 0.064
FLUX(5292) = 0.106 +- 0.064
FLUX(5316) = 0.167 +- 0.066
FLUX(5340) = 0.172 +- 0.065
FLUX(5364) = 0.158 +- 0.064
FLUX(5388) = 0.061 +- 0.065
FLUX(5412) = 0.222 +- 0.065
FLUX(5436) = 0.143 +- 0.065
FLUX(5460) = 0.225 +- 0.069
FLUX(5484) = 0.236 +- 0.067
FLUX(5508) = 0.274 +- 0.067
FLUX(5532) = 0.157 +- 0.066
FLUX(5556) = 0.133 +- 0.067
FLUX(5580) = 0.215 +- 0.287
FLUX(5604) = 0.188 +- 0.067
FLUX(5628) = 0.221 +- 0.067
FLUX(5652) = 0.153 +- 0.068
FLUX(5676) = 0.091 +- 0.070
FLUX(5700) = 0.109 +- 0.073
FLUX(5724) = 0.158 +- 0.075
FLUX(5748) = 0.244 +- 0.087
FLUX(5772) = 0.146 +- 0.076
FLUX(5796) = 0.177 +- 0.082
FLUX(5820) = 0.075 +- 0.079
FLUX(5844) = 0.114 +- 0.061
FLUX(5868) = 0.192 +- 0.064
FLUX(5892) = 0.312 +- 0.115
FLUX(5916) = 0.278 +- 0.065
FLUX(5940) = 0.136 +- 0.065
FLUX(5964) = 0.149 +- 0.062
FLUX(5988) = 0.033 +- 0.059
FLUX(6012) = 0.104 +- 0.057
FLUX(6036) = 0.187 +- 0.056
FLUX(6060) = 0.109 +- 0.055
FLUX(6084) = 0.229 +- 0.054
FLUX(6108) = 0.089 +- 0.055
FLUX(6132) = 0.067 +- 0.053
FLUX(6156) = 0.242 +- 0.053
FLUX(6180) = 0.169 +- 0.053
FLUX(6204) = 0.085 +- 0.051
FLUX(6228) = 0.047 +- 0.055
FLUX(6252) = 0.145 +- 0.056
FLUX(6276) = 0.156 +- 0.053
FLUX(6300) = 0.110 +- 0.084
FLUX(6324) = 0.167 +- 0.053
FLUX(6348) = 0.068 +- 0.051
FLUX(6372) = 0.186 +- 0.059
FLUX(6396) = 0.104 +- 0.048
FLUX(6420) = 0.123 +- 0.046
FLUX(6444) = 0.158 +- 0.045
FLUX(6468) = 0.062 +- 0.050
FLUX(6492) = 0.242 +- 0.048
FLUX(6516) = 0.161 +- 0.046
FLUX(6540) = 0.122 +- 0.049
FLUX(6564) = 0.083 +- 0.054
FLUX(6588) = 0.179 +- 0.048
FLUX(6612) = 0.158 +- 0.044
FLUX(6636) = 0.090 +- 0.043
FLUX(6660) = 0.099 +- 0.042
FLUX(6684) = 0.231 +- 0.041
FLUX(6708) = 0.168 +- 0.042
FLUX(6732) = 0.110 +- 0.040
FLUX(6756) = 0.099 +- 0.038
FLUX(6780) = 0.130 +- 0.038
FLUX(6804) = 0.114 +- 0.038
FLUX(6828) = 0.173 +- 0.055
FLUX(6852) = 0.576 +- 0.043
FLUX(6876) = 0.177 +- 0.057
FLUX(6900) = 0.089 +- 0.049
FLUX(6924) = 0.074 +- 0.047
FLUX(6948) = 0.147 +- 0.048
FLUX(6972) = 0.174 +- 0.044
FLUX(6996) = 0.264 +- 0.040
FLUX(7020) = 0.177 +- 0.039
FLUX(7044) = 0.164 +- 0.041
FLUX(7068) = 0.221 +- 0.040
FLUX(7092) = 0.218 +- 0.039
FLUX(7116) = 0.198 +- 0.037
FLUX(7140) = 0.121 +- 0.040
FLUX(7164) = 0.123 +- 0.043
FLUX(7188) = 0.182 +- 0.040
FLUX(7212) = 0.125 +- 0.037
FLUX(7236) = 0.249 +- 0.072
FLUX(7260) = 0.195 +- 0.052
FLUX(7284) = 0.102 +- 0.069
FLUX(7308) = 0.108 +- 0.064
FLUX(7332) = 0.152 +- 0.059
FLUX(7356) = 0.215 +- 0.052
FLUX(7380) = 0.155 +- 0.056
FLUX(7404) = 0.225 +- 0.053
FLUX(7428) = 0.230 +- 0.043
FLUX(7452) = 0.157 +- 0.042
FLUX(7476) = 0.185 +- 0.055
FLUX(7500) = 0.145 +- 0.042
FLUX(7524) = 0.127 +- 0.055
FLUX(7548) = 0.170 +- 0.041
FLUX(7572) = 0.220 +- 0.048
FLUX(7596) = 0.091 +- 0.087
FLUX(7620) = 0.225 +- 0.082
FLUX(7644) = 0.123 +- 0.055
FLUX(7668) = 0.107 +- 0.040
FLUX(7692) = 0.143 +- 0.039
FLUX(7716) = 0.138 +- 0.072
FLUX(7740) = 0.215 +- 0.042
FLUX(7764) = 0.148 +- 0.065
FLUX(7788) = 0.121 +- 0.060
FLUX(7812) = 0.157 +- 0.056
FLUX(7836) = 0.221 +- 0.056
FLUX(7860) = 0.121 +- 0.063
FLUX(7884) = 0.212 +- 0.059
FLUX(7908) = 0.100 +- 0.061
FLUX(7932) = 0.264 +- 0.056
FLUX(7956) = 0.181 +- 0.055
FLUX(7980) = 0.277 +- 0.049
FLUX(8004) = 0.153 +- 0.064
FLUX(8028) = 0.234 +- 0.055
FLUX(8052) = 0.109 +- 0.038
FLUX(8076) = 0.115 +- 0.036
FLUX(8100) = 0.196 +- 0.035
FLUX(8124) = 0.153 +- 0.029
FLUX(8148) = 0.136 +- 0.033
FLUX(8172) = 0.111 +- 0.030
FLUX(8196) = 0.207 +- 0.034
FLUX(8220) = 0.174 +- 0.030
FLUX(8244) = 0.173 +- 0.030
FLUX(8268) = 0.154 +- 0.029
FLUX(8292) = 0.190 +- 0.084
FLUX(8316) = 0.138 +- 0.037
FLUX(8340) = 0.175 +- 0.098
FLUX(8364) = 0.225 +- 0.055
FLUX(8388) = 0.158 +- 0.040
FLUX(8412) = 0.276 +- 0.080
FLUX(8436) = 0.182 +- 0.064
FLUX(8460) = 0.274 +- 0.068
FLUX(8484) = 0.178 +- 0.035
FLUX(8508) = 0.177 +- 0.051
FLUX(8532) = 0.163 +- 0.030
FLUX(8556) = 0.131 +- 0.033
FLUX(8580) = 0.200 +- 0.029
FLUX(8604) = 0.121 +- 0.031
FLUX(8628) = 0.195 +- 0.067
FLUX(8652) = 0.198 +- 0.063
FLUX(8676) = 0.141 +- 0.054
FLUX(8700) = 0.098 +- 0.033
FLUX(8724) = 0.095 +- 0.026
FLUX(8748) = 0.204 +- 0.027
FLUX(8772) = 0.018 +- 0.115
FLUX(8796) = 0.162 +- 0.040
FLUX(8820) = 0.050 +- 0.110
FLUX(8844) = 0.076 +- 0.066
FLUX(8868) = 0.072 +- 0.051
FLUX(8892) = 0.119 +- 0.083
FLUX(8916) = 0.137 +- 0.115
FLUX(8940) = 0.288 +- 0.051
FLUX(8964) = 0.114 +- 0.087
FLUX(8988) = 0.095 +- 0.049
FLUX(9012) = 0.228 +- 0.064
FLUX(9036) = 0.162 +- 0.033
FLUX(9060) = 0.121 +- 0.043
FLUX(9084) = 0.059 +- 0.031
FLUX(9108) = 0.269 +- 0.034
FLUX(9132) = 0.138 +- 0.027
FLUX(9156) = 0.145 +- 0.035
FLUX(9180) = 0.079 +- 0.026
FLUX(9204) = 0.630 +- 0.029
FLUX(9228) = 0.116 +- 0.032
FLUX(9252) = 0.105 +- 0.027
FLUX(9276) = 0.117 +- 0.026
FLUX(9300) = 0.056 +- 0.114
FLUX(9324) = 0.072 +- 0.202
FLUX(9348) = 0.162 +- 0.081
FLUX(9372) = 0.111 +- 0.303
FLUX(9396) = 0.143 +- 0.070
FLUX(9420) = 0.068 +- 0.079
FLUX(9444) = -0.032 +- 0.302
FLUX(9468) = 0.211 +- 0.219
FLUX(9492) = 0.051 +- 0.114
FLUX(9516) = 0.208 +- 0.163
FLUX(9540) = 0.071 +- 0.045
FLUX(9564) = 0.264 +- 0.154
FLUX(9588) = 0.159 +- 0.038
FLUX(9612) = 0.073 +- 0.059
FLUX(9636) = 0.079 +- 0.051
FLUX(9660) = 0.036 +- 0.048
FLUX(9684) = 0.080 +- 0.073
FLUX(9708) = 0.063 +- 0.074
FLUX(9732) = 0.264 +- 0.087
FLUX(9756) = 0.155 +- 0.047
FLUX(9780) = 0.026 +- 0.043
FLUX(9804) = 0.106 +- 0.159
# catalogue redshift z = 0.837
